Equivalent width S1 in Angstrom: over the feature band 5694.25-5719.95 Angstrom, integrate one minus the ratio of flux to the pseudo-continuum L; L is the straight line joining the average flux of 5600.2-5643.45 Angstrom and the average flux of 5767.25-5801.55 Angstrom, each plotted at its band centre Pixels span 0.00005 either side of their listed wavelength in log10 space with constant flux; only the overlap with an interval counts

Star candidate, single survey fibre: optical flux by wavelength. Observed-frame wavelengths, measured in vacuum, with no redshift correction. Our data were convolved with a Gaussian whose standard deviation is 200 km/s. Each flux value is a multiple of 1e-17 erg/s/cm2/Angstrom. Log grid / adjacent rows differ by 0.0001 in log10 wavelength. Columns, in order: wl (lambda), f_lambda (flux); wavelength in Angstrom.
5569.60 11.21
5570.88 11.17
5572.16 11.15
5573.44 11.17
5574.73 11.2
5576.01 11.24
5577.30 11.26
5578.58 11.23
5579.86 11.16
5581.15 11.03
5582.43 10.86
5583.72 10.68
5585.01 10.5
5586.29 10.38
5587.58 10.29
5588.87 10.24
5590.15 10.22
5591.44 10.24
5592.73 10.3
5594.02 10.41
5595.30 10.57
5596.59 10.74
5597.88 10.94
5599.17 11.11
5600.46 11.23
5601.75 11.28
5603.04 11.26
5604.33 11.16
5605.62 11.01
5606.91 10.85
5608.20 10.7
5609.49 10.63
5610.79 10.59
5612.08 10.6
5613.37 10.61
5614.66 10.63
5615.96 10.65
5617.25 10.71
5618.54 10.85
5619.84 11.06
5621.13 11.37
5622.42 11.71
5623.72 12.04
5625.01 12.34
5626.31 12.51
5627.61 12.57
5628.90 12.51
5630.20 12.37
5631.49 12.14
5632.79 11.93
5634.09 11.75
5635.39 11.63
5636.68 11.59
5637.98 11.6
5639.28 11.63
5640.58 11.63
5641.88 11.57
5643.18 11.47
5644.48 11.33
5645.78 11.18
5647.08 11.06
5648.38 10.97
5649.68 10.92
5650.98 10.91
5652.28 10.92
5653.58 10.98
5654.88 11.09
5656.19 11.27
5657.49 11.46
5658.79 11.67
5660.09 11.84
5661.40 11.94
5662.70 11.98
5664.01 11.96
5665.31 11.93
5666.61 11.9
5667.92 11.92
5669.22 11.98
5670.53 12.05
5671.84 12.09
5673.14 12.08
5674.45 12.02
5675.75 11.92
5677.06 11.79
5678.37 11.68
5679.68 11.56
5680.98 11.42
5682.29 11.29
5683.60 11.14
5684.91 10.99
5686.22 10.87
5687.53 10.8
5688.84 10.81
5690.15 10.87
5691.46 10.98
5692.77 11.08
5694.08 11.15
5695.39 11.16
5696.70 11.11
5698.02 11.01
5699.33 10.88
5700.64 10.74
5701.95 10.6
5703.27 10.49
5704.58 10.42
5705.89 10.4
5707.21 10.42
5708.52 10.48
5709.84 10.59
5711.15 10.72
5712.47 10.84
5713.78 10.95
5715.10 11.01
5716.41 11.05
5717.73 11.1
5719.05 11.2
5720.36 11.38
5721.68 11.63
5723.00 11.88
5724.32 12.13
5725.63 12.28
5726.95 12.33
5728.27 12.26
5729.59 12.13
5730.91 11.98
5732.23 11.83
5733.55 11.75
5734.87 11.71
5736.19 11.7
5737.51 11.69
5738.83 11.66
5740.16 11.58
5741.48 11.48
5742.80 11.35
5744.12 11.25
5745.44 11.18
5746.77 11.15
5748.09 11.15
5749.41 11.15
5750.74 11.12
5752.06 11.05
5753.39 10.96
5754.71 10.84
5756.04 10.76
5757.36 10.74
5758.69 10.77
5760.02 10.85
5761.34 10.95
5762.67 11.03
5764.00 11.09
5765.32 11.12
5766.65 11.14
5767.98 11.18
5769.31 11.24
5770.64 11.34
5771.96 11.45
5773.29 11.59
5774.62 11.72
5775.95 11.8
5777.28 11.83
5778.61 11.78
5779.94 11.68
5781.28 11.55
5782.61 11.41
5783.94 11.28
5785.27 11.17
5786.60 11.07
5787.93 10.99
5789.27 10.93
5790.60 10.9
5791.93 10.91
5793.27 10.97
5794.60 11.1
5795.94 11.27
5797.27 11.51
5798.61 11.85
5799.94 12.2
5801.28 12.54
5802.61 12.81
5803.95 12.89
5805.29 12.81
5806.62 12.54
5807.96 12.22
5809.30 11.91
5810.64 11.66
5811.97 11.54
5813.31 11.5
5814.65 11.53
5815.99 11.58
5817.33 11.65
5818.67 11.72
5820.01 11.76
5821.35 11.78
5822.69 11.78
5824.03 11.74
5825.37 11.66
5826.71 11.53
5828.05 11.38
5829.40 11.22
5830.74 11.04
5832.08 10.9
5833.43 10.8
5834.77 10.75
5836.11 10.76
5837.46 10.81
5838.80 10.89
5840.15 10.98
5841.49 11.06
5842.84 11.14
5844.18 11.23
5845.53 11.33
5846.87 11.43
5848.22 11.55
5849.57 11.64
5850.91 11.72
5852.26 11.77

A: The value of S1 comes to 1.4 Angstrom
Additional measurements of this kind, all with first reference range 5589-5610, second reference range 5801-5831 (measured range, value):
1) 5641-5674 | -1.40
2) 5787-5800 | 0.59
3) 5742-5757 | 0.58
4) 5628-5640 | -1.06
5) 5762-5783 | 0.38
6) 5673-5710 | 0.62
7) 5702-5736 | 0.21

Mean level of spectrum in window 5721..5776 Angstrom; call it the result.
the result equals 11.4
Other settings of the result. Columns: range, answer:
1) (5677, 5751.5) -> 11.2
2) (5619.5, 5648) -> 11.8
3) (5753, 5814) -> 11.5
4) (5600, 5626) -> 11.1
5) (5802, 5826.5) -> 11.9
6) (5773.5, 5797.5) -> 11.3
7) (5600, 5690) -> 11.4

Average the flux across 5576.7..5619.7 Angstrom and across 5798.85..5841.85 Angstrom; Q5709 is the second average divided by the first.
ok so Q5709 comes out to 1.08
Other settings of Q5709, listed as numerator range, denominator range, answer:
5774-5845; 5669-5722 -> 1.03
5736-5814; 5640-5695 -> 1.00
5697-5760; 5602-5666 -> 0.98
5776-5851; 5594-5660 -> 1.02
